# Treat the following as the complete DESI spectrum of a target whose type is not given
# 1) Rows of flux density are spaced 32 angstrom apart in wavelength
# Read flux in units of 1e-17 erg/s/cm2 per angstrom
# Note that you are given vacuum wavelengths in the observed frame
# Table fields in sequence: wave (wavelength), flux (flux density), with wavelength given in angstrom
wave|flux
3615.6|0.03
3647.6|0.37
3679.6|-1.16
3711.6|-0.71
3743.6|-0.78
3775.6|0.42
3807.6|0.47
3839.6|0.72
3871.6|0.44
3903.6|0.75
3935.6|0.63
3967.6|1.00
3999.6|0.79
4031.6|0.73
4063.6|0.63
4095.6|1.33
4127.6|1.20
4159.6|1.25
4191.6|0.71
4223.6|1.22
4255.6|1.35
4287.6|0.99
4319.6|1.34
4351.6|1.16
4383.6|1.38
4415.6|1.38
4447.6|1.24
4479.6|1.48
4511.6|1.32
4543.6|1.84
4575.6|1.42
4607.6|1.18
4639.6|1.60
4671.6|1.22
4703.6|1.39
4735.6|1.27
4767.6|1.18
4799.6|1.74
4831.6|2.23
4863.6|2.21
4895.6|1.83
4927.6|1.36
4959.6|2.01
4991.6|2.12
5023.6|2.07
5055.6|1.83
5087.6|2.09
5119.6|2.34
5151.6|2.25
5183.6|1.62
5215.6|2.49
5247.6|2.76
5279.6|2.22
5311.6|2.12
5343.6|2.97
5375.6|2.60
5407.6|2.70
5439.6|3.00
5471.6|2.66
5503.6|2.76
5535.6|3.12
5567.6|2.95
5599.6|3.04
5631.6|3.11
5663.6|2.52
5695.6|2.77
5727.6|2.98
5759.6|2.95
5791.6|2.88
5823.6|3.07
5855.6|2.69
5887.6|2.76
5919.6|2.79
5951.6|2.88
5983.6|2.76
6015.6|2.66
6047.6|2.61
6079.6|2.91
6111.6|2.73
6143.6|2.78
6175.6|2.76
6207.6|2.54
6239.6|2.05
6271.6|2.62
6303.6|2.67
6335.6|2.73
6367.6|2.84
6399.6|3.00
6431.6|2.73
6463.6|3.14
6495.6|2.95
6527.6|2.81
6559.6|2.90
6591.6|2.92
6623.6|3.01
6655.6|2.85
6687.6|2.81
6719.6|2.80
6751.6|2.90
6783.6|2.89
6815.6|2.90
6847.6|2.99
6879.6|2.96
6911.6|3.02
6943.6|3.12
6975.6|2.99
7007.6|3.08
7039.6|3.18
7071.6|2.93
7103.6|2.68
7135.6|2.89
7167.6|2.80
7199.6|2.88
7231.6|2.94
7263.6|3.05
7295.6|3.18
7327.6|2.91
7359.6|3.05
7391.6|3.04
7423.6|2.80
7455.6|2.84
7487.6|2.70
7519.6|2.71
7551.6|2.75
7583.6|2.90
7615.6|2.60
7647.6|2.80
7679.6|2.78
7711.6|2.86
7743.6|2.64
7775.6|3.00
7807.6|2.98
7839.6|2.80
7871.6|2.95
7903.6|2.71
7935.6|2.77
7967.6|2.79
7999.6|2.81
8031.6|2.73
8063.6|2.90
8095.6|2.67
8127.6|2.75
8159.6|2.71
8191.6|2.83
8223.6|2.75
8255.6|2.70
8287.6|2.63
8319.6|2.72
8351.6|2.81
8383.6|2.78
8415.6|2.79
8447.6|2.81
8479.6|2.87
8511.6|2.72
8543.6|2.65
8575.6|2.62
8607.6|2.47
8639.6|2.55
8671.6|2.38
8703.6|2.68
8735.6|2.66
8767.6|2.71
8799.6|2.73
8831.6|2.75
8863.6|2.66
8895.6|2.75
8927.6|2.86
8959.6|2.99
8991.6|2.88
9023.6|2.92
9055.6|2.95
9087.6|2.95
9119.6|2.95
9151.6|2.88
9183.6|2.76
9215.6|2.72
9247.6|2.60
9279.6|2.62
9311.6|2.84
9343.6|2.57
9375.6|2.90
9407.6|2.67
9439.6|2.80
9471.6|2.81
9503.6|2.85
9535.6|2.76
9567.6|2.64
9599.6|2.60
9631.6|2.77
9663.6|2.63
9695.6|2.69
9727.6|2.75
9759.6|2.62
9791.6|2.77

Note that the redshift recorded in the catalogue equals 0.21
